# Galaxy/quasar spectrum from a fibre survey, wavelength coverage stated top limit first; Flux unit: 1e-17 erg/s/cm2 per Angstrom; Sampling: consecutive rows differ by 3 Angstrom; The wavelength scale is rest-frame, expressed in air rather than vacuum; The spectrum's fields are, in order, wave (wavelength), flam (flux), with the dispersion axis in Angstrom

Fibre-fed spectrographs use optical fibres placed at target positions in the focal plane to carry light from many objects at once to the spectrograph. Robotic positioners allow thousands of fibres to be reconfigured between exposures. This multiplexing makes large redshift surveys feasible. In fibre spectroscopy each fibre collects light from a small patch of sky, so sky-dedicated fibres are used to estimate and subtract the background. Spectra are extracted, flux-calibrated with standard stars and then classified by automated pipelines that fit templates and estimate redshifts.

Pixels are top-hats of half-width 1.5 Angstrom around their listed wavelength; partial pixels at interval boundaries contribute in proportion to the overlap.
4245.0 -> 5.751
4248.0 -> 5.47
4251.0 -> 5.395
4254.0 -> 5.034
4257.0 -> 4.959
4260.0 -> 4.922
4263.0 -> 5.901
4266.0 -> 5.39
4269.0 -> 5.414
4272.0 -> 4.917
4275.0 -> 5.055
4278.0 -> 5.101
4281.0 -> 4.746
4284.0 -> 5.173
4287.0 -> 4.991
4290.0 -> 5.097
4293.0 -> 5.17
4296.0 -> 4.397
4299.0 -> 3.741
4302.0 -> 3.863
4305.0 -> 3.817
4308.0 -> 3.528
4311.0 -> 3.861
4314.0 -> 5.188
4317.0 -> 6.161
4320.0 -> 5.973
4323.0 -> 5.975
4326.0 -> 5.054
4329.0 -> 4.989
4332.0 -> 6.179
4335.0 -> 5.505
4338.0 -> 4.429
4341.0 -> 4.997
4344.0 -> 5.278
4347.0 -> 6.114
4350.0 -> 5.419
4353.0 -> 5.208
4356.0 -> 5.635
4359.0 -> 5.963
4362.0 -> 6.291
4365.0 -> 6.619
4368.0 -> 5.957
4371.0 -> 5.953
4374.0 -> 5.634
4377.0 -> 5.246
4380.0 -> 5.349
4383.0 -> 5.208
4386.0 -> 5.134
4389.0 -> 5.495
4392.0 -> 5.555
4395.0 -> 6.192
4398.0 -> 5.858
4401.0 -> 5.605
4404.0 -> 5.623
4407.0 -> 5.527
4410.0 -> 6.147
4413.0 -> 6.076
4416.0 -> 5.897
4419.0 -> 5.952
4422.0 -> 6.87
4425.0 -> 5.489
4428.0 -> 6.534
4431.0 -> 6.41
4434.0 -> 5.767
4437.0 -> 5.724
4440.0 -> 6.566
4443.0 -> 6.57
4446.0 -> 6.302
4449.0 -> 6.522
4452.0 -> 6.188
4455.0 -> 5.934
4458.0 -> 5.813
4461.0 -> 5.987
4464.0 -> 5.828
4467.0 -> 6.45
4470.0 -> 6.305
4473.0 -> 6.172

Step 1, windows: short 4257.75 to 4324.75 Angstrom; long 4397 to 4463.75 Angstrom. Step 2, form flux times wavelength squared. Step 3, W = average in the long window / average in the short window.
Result 1.3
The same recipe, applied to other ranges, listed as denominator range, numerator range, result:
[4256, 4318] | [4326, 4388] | 1.19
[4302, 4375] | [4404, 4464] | 1.19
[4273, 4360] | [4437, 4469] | 1.30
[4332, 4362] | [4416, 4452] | 1.18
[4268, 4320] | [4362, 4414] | 1.26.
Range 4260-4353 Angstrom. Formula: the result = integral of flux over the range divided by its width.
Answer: 5.05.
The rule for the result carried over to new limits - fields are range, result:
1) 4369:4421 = 5.69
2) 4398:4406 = 5.65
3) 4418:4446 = 6.22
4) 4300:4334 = 4.95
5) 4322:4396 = 5.57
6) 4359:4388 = 5.72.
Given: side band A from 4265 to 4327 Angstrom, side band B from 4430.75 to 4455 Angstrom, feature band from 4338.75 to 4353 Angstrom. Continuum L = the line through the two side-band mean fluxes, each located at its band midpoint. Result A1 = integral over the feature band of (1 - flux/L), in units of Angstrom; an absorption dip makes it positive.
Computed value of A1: -0.09 Angstrom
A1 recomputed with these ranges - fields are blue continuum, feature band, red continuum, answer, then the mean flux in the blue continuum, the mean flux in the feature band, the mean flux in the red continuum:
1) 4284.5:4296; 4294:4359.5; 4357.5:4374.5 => 5.9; 5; 5.04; 6.1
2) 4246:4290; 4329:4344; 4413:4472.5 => 0.8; 5.18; 5.25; 6.16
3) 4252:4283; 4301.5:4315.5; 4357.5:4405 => 3.4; 5.15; 4.06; 5.73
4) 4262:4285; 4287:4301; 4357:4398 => 1.8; 5.2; 4.62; 5.74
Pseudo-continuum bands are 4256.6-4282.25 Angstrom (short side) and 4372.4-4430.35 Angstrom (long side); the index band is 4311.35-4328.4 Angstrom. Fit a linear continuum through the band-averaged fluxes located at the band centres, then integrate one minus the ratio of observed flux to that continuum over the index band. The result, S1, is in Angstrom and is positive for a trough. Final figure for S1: -0.4 Angstrom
